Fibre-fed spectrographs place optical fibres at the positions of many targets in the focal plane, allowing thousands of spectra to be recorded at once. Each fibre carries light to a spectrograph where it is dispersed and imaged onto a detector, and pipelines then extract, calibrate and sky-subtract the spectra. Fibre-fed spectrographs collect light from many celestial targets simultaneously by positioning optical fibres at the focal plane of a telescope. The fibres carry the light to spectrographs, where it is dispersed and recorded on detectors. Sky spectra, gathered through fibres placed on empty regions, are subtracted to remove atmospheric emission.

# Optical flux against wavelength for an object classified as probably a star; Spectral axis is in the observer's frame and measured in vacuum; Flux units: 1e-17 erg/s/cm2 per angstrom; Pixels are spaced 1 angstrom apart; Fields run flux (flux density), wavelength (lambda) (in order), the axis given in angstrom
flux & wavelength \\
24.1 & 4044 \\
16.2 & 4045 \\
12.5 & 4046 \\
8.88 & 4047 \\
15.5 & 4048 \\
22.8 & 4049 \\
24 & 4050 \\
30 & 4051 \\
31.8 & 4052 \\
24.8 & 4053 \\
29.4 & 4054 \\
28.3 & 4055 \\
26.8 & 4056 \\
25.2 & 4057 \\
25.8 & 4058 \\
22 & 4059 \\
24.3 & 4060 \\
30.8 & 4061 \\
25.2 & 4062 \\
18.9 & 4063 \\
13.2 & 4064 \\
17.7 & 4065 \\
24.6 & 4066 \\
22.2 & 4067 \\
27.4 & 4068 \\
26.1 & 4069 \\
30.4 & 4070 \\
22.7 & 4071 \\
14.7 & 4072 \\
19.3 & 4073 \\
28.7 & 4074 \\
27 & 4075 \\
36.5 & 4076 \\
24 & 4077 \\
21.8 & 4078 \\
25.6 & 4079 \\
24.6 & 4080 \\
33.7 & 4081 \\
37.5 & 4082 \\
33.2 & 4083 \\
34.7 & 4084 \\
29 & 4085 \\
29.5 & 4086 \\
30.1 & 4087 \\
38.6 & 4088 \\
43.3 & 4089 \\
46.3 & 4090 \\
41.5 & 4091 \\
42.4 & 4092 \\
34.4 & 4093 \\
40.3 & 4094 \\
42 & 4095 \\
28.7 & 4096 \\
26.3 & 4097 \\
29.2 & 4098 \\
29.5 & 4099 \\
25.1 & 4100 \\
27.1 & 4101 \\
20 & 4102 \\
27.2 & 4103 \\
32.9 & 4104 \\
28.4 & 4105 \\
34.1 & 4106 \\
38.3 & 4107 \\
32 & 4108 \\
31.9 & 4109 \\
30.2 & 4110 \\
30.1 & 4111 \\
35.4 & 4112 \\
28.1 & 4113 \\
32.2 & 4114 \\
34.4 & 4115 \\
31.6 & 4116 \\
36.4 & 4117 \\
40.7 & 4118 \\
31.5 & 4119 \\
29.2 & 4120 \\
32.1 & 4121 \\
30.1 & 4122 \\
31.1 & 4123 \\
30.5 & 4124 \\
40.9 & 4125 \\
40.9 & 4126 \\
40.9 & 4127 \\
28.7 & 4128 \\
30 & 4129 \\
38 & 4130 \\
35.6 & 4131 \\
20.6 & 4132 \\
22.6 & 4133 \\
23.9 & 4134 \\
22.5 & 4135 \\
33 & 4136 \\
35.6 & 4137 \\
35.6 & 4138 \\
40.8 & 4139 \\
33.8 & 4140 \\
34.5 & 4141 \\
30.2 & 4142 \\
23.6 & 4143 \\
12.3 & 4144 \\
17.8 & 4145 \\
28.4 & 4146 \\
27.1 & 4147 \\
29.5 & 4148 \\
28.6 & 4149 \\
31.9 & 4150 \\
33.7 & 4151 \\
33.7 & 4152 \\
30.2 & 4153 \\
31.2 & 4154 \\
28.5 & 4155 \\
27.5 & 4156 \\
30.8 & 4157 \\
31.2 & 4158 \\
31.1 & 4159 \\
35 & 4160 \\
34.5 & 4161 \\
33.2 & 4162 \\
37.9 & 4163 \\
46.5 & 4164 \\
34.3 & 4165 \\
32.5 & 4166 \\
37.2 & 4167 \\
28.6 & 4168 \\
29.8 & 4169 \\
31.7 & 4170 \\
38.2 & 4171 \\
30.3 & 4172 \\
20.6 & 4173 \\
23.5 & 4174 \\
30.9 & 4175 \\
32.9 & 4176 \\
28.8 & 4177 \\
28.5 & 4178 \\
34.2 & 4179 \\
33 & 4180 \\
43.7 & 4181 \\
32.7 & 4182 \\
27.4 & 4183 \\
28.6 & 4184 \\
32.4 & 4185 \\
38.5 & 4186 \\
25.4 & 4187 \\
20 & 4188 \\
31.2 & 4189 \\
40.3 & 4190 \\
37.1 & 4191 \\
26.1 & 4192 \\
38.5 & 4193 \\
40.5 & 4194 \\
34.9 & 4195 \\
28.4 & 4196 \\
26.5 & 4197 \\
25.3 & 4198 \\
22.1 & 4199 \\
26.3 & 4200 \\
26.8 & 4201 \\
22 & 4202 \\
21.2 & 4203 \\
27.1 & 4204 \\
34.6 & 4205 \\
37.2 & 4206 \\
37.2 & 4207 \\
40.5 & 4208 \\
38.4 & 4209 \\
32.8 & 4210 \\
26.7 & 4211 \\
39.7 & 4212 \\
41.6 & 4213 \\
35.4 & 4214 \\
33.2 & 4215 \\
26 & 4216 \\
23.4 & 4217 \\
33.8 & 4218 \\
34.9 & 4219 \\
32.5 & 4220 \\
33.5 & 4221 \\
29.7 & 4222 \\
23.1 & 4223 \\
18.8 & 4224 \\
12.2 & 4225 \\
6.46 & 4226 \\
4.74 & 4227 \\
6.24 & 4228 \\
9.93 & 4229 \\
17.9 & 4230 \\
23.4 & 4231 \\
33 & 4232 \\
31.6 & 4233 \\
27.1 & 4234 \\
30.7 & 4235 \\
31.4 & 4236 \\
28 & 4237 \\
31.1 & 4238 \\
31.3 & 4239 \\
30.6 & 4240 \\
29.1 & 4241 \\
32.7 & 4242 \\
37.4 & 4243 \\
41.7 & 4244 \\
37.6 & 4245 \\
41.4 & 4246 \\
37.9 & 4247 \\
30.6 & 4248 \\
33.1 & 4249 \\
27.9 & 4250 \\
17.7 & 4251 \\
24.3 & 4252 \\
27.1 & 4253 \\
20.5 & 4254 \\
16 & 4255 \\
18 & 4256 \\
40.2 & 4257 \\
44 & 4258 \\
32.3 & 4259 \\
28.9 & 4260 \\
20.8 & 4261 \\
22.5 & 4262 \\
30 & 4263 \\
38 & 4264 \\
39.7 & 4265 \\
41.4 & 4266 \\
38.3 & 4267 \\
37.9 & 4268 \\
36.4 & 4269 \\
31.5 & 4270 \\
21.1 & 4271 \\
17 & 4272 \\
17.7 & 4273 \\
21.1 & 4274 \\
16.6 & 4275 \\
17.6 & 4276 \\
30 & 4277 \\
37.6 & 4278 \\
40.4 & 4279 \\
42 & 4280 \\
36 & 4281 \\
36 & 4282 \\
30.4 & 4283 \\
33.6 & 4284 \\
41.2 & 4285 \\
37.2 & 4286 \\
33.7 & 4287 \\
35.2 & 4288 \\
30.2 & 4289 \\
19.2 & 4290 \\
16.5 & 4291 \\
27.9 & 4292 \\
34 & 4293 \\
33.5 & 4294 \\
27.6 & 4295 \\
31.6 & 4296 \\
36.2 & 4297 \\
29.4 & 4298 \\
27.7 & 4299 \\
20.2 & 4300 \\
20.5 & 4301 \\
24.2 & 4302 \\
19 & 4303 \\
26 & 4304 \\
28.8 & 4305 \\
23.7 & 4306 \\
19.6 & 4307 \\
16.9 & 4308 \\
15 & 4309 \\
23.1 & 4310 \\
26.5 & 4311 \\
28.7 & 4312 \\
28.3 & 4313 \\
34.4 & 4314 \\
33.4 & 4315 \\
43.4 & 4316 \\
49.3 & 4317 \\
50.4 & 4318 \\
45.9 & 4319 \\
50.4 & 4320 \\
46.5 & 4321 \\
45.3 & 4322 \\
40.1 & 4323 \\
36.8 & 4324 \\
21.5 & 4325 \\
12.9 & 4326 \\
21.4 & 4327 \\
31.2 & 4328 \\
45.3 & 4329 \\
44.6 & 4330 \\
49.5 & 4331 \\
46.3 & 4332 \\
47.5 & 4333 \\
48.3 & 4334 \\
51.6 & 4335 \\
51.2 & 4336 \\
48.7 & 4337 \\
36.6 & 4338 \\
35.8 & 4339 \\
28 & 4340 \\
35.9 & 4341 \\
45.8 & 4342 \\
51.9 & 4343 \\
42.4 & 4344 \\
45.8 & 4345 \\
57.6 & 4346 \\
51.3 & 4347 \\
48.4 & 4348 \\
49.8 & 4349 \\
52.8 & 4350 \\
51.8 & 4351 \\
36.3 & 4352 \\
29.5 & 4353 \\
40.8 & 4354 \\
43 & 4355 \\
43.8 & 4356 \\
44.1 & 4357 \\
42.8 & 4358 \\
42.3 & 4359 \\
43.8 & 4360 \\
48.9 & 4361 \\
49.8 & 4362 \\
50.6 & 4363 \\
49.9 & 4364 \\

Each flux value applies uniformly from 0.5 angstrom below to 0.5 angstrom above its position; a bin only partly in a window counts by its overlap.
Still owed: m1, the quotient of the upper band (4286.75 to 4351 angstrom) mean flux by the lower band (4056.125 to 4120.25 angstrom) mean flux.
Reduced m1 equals 1.20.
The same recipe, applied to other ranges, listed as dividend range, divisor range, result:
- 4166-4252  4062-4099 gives 1.01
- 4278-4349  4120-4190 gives 1.14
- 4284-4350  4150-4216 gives 1.11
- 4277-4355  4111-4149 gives 1.16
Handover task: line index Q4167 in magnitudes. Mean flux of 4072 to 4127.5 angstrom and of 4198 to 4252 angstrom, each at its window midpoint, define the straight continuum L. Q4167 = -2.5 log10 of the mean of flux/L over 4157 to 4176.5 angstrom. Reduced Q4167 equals -0.08 mag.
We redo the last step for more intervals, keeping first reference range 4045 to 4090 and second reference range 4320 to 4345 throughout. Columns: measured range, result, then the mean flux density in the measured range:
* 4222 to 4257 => 0.345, 25.9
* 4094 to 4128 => -0.132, 32.2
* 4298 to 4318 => 0.389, 27.4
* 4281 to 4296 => 0.213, 31.3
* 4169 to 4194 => 0.025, 31.6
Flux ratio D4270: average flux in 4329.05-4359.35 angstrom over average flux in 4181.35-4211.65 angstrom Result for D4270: 1.4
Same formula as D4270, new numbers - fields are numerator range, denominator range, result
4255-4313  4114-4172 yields 0.91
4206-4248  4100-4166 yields 0.93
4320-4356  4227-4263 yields 1.50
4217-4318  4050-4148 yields 0.96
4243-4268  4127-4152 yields 1.07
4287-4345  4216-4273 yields 1.22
